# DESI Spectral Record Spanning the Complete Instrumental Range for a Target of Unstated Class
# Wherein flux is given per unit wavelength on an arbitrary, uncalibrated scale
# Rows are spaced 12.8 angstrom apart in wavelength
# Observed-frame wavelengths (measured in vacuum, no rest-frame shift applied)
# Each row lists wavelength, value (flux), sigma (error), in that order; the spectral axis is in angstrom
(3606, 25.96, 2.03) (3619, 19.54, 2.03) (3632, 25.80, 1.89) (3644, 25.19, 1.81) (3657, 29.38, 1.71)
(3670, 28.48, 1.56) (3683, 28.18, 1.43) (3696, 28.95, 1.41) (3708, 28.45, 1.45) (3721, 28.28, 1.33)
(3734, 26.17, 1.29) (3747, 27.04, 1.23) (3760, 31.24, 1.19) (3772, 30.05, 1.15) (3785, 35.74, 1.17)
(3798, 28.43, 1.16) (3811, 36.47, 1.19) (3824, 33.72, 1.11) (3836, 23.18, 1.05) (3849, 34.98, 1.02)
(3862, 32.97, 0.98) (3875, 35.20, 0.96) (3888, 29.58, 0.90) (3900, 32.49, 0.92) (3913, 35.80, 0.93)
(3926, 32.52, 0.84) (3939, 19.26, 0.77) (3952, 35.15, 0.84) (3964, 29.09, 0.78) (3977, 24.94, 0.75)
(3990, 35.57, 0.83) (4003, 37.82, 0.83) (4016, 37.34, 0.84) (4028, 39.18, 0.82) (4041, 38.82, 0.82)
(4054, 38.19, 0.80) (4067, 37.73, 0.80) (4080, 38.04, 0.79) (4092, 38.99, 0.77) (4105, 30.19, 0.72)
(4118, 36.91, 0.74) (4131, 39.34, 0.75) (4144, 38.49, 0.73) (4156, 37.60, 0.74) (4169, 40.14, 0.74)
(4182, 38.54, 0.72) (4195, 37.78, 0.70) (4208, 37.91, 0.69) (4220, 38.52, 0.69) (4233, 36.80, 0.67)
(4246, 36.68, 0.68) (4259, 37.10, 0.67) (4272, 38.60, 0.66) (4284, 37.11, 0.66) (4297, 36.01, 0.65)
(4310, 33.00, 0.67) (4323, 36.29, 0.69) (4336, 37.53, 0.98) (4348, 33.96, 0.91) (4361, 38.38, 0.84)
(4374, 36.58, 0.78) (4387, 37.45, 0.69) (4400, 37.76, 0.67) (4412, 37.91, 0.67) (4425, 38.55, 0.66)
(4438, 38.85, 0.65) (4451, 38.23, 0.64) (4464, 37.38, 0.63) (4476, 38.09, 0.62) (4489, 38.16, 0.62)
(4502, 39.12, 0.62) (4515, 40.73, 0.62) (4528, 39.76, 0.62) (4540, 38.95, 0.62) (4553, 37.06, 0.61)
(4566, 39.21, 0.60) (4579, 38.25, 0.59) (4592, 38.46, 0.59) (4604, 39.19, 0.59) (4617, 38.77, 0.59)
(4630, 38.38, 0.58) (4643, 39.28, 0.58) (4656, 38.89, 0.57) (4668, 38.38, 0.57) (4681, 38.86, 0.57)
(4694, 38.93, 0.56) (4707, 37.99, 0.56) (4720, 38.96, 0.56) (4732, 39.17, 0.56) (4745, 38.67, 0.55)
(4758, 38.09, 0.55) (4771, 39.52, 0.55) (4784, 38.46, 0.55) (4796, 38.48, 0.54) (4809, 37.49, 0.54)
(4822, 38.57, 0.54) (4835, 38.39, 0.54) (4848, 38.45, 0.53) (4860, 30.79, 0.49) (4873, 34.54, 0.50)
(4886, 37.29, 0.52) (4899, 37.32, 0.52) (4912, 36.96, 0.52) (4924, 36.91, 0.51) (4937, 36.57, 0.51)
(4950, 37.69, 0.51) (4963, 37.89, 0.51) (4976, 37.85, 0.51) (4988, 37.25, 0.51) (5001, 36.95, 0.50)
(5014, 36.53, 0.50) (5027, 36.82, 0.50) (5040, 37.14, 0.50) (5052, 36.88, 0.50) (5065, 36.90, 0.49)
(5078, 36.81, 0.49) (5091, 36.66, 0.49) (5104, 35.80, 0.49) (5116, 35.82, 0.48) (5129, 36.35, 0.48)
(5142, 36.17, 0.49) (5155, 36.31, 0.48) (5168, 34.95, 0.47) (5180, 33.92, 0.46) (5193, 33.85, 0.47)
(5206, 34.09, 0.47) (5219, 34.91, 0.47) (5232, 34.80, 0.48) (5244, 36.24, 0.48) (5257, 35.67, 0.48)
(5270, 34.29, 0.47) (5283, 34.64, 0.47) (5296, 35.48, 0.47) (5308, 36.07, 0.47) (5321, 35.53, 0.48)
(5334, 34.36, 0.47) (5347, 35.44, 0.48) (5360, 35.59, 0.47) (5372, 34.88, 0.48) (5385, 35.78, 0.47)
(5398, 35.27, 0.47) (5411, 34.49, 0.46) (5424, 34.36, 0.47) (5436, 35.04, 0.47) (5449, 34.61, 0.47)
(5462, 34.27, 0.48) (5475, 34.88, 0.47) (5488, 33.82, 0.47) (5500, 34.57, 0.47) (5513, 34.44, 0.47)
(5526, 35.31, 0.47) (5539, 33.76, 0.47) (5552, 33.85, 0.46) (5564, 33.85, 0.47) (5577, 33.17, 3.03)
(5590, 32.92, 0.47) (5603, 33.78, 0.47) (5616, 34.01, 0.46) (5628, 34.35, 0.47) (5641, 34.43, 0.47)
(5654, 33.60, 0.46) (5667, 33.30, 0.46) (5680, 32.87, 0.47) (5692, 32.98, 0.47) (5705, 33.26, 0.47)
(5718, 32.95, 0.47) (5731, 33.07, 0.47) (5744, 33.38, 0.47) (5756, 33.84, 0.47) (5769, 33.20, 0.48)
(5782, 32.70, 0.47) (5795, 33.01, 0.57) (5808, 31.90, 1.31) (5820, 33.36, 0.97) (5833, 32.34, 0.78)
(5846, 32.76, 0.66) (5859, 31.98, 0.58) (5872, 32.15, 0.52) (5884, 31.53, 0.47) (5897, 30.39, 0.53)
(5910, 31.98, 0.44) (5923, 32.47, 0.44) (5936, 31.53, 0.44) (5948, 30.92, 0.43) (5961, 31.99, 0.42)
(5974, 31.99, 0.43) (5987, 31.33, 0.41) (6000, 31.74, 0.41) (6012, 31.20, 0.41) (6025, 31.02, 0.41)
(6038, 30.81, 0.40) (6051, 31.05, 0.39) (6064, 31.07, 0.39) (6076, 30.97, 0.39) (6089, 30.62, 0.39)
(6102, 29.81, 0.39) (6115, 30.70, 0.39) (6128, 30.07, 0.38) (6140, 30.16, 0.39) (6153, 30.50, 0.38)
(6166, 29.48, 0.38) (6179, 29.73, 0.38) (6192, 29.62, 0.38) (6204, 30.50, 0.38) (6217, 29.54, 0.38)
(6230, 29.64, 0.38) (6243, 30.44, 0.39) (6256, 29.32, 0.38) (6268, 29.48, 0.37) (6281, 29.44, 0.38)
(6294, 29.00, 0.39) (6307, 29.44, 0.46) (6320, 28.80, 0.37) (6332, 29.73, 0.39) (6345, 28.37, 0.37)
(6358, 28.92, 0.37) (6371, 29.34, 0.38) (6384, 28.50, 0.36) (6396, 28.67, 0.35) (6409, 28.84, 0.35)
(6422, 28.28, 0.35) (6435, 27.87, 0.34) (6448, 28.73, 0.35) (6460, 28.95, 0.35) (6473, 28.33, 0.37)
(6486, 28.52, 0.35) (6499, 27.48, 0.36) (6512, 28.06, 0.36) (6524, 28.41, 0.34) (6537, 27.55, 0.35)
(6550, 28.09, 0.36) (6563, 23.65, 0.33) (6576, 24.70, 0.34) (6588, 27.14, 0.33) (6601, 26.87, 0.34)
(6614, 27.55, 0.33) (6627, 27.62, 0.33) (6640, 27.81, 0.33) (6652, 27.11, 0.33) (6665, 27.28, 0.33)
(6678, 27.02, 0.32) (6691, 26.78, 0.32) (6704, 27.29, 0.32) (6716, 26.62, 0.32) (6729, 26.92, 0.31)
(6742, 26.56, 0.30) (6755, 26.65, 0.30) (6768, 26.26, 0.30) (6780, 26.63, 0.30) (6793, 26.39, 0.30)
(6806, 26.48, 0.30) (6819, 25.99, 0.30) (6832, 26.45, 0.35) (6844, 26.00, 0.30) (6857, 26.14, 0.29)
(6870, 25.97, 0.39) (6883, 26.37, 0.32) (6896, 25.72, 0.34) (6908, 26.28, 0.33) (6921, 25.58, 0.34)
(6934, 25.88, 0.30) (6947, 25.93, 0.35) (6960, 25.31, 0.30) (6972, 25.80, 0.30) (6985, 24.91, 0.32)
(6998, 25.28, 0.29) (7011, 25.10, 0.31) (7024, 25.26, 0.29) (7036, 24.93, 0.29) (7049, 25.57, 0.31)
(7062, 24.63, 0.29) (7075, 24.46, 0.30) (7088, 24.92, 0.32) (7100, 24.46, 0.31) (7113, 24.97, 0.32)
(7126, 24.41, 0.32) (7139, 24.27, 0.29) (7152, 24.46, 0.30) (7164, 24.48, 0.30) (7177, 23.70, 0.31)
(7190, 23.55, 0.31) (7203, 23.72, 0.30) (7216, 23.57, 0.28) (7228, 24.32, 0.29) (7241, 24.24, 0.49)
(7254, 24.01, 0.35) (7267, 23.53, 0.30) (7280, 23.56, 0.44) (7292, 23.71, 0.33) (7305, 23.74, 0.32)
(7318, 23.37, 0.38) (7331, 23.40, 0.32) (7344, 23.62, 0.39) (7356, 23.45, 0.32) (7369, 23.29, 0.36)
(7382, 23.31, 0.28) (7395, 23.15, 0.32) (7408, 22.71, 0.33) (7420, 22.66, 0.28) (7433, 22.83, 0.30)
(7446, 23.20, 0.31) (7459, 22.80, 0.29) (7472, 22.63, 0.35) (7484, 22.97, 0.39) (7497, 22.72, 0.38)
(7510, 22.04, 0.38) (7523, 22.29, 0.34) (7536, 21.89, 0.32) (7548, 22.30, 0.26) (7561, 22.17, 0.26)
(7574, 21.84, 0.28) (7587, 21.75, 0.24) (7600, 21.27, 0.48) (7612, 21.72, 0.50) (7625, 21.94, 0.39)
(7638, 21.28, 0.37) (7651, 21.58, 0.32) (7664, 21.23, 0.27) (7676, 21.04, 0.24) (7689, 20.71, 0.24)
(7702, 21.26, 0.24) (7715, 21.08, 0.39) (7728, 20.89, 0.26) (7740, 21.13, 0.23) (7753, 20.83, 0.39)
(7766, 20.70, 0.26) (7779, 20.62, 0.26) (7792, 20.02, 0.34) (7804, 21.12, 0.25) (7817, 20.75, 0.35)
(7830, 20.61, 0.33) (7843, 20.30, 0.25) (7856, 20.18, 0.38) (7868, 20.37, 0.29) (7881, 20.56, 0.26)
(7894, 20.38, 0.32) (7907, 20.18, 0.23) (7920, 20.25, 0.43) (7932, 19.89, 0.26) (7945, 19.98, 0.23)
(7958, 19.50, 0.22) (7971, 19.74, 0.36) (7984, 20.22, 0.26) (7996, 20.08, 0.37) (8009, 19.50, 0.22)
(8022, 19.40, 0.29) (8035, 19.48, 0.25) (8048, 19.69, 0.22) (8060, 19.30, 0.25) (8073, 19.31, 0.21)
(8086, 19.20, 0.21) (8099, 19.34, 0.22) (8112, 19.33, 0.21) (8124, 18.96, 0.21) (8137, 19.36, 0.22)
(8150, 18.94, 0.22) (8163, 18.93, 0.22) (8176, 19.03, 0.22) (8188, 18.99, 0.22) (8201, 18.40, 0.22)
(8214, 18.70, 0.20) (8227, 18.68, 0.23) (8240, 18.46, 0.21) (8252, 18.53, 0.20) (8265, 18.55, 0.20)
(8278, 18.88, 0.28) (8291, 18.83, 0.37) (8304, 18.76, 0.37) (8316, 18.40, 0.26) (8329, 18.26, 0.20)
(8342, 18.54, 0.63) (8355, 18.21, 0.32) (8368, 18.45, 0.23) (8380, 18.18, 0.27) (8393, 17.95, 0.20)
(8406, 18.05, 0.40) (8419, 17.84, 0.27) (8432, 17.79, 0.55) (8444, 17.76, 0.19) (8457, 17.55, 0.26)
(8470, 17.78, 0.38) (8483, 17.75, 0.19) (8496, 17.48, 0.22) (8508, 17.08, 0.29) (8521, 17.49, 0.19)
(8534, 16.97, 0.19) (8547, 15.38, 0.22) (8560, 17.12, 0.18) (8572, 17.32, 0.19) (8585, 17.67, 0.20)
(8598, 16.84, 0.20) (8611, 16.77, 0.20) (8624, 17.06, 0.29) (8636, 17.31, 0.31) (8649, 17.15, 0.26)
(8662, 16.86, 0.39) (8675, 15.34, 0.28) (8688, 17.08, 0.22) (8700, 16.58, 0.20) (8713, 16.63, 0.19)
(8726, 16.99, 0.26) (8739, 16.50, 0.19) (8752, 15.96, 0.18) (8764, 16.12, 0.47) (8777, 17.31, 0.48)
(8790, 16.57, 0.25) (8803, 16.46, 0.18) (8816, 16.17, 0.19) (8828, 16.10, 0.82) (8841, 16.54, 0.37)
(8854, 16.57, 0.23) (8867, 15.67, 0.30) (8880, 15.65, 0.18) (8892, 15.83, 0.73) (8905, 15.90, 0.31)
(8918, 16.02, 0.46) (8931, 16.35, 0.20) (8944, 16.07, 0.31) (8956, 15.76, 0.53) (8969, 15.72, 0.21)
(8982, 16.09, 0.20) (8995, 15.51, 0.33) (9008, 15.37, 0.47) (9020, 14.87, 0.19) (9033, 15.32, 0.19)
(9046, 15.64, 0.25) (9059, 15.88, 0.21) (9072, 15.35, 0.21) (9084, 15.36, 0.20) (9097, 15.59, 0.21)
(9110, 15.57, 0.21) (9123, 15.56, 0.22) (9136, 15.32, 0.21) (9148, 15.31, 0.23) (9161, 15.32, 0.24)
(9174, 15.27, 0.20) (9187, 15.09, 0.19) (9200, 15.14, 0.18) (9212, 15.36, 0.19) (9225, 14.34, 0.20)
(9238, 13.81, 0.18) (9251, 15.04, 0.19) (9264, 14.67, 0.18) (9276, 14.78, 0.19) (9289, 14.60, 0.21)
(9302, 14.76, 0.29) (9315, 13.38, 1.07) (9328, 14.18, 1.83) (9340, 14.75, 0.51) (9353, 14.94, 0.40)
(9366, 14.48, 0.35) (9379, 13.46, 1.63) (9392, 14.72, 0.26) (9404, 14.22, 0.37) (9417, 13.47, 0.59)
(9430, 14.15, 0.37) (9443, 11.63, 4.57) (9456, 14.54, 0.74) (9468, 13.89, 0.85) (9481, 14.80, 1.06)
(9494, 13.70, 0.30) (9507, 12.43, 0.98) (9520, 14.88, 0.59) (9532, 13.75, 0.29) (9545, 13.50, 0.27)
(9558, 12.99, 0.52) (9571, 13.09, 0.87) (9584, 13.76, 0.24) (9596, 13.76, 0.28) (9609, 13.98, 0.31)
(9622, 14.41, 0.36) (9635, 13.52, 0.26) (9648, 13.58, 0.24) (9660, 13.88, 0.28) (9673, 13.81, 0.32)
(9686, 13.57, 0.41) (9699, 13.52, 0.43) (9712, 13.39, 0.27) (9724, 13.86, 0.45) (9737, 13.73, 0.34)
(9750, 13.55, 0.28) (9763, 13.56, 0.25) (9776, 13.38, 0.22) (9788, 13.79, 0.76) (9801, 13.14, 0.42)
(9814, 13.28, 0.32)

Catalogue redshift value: 0.001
